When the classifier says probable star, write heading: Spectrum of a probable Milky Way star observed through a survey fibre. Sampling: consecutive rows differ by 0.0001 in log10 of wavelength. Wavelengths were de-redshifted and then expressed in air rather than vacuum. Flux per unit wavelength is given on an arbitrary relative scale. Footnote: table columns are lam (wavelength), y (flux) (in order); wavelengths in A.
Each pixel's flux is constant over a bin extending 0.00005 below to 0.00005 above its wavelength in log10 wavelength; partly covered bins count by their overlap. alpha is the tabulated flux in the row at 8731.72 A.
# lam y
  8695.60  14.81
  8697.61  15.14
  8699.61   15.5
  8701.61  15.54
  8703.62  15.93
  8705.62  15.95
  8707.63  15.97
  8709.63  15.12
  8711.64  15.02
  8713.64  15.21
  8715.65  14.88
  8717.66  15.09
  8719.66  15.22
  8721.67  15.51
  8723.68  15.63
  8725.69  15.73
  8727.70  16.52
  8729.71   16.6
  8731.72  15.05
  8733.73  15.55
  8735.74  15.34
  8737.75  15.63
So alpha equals 15.05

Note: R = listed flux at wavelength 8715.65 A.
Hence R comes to 14.88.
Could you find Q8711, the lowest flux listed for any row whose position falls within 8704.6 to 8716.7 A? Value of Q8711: 14.88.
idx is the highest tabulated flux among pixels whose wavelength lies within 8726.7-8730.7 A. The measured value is 16.6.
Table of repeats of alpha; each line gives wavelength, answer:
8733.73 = 15.55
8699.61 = 15.5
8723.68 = 15.63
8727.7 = 16.52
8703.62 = 15.93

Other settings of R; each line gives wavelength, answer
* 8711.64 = 15.02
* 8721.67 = 15.51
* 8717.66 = 15.09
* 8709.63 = 15.12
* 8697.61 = 15.14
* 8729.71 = 16.6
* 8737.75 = 15.63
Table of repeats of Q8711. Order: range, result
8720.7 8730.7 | 15.51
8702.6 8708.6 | 15.93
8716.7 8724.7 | 15.09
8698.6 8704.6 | 15.5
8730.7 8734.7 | 15.05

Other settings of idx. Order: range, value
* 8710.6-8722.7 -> 15.51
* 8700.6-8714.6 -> 15.97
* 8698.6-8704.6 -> 15.93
